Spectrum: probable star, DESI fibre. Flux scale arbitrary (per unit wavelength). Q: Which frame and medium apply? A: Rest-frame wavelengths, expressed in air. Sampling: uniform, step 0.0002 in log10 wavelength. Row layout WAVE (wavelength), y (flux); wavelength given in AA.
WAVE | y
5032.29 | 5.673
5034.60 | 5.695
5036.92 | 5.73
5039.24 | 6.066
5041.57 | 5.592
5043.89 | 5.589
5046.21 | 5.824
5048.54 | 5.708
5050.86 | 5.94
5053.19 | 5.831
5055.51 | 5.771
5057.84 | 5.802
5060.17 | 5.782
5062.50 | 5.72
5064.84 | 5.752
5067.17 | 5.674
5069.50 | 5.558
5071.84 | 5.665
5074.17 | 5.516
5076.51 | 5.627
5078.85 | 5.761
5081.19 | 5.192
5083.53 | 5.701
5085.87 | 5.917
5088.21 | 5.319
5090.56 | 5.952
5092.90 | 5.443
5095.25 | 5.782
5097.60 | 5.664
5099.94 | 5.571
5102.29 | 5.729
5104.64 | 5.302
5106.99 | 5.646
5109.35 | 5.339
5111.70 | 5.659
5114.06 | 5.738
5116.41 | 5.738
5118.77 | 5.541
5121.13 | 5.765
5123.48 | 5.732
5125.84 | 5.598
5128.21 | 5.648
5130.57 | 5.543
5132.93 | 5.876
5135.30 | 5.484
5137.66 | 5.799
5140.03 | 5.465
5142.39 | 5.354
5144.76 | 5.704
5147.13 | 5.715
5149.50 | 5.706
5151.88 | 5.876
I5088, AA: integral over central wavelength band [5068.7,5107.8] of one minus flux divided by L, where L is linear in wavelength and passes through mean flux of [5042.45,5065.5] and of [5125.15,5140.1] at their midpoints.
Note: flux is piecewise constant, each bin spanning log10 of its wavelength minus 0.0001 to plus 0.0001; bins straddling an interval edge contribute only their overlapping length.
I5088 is 0.72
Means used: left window 5.77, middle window 5.61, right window 5.64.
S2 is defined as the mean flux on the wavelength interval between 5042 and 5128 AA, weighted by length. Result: 5.66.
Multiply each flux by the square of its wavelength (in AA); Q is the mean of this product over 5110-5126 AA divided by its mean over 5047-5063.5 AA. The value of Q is 1.00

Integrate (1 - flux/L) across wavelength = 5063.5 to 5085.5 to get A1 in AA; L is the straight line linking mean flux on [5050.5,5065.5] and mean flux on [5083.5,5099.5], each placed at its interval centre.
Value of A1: 0.45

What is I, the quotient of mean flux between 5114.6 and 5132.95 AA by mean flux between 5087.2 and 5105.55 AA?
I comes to 1.01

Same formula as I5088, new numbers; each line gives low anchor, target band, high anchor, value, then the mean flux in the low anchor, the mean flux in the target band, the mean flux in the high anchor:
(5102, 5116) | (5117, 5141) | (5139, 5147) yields -0.4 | 5.57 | 5.65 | 5.54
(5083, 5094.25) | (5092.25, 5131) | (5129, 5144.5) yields 0.1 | 5.67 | 5.62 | 5.6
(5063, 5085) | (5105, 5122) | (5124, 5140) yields 0.1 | 5.61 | 5.61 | 5.64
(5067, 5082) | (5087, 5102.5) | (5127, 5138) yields -0.1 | 5.57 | 5.63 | 5.66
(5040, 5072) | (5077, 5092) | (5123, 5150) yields 0.2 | 5.73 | 5.64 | 5.63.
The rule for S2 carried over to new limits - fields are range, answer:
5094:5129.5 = 5.63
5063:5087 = 5.64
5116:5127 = 5.67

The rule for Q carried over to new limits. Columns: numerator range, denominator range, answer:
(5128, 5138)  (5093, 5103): 1.01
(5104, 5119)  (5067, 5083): 1.02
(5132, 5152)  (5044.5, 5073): 1.02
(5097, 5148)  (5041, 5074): 1.01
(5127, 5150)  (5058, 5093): 1.02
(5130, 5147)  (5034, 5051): 1.01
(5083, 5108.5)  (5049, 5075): 1.00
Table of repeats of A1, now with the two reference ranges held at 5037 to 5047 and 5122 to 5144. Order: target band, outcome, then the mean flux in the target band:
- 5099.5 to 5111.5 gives 0.3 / 5.52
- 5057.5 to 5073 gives 0.1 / 5.7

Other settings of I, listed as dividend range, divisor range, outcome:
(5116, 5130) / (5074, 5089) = 1.01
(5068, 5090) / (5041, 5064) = 0.97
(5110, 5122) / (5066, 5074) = 1.01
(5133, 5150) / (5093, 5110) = 1.01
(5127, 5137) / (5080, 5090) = 1.02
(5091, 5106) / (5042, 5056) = 0.97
